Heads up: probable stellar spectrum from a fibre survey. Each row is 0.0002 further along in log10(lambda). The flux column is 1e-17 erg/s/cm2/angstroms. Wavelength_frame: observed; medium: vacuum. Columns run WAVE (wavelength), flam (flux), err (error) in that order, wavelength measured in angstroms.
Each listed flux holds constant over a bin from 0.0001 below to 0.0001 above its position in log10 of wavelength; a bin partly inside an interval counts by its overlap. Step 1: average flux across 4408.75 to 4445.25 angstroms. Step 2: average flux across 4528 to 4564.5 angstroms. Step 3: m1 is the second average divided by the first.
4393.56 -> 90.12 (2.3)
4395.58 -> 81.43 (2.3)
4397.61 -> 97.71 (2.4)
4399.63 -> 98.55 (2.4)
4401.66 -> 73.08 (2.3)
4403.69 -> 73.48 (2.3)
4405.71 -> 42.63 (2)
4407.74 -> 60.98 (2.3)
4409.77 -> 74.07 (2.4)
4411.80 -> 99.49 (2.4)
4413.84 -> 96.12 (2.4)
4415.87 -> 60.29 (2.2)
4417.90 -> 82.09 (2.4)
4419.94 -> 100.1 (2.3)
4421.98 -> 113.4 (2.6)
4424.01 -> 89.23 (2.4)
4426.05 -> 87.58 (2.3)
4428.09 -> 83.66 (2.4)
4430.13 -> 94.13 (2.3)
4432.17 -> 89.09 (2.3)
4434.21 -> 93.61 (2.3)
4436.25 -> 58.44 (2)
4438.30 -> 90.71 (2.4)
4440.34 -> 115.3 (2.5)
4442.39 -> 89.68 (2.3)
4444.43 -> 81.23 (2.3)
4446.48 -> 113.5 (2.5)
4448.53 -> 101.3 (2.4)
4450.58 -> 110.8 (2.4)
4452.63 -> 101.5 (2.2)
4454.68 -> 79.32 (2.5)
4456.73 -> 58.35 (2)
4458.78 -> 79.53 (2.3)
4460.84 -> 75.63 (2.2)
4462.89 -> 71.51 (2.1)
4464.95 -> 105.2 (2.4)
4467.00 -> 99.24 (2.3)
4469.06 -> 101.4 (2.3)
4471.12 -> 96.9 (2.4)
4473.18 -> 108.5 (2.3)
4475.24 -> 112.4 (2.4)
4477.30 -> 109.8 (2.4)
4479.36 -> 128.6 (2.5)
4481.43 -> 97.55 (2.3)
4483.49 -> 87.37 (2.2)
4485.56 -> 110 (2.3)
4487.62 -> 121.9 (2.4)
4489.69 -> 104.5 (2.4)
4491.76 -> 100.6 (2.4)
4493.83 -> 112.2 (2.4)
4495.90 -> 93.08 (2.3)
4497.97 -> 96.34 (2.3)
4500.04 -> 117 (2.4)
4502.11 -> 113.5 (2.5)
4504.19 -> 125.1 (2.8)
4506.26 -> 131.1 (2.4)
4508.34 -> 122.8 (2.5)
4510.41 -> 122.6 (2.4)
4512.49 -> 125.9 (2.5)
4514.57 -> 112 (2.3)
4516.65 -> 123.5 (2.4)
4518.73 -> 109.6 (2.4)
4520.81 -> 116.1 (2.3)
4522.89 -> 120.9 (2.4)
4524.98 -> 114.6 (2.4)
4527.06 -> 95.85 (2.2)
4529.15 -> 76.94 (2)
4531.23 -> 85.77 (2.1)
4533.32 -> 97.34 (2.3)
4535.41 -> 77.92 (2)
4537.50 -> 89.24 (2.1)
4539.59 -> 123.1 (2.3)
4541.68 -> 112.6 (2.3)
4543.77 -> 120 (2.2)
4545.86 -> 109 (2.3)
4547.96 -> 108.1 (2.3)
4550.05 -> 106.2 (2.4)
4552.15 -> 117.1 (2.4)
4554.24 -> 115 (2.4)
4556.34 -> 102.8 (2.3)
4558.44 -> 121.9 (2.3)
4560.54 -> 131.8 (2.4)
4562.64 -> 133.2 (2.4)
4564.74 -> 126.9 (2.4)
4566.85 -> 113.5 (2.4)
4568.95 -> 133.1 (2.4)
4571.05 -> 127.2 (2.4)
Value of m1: 1.2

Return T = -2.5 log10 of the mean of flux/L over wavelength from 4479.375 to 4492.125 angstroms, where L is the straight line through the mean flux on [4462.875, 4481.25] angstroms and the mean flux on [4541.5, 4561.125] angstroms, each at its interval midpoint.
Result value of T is 0.01 mag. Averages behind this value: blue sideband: 105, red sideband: 114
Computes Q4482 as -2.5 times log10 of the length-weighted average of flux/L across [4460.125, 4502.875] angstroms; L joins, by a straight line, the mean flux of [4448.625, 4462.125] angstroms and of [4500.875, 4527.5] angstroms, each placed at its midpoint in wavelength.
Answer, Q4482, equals -0.04 mag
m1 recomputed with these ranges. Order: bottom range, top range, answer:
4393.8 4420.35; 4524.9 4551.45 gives 1.27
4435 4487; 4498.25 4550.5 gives 1.15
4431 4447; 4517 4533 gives 1.14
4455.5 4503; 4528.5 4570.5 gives 1.11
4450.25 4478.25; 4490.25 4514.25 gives 1.23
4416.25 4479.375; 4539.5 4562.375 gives 1.24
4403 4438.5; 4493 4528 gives 1.39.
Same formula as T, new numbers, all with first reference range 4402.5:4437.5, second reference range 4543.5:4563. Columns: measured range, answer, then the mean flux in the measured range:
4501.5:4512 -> -0.19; 124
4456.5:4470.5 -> 0.09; 86.3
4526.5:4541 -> 0.20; 92.7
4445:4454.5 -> -0.15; 103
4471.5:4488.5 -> -0.12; 109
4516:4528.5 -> -0.04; 112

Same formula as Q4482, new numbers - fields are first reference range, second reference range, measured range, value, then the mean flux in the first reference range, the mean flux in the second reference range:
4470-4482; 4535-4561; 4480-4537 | 0.02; 109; 111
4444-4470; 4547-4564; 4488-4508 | -0.09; 90.8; 117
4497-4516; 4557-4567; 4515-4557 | 0.15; 119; 126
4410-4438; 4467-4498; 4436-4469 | 0.07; 87.9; 105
